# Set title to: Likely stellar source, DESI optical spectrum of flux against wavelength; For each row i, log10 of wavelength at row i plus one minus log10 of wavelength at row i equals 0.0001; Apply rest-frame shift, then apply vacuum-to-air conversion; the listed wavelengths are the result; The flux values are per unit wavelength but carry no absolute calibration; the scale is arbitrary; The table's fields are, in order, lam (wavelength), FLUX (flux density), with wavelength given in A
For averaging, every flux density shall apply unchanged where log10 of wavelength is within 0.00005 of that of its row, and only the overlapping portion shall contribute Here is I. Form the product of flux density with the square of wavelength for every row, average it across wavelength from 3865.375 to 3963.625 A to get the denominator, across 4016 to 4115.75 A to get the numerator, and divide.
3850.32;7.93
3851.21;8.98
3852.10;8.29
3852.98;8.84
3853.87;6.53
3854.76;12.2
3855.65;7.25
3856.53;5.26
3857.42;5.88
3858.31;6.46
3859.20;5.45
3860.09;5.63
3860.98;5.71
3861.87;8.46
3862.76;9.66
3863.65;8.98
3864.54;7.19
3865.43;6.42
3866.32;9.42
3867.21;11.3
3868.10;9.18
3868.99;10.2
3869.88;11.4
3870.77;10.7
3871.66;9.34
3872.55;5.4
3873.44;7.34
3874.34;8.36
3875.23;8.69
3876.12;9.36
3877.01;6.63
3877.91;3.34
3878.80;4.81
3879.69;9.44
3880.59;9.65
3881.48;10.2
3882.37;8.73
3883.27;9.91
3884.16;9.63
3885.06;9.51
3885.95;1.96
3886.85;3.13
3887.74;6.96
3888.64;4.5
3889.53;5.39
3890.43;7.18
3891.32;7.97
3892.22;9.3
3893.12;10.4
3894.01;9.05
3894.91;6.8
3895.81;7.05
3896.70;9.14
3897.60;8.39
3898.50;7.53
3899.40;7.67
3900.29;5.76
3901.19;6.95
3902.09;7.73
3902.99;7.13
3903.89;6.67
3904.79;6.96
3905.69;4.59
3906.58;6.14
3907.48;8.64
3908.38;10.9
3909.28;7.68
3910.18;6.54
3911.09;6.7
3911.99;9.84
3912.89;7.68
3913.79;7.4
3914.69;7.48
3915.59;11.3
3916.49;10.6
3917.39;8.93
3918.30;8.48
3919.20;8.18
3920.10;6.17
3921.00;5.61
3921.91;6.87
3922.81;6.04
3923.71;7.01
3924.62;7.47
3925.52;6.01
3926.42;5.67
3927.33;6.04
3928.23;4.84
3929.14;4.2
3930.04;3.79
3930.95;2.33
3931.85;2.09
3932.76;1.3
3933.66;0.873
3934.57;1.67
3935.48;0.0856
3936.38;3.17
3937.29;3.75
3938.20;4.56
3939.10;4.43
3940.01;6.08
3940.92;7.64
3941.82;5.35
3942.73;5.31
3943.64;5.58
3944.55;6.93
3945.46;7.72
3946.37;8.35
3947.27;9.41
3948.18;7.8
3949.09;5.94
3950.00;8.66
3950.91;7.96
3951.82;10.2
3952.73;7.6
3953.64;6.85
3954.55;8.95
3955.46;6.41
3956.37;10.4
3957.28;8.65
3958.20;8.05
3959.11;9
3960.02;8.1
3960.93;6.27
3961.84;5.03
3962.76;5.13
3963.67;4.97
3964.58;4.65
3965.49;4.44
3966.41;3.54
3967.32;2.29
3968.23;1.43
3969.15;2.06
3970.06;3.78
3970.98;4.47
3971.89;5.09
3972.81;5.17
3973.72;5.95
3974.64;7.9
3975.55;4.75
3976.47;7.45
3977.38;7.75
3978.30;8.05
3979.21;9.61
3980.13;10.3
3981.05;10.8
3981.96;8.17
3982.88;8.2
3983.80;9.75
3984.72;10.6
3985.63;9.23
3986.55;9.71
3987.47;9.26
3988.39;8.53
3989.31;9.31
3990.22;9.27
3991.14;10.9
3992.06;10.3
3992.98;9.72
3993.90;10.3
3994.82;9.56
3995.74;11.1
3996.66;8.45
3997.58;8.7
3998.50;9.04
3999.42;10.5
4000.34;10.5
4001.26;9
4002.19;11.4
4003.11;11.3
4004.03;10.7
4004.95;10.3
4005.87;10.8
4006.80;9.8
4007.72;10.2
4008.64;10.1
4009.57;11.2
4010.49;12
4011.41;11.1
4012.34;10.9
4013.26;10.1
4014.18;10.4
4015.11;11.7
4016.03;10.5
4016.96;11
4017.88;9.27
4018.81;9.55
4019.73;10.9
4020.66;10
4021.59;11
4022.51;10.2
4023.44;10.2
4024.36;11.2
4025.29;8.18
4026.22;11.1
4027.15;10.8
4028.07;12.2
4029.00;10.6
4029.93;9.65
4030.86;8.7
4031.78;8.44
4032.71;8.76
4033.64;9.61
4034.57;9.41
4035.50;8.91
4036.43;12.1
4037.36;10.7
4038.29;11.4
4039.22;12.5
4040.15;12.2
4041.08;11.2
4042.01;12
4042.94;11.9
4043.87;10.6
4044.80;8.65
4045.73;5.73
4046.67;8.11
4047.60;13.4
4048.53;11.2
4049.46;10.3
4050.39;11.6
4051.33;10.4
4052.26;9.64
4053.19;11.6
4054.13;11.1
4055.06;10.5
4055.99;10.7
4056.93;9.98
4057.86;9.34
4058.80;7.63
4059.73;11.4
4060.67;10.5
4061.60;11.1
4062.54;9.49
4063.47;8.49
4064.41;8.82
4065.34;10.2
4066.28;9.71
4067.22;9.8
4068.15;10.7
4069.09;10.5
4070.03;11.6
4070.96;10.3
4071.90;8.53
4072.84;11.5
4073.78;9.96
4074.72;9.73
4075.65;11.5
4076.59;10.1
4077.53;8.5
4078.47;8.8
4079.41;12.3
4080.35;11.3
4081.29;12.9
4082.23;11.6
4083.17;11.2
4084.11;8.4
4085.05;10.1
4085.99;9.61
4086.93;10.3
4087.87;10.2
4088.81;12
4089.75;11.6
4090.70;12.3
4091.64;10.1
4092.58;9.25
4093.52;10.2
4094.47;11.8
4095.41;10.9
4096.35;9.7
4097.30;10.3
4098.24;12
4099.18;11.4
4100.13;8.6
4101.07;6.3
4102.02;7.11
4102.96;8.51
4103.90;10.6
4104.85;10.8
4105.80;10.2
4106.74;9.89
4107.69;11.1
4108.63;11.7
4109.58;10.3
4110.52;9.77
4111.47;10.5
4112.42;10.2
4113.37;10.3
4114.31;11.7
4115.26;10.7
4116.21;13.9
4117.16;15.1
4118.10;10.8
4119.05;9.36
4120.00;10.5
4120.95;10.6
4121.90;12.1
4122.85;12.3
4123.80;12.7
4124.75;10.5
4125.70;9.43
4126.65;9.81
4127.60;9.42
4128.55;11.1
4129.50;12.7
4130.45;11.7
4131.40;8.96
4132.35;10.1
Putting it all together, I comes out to 1.6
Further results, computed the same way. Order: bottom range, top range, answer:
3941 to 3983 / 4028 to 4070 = 1.59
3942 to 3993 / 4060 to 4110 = 1.49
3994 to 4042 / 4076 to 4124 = 1.07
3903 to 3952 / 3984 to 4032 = 1.68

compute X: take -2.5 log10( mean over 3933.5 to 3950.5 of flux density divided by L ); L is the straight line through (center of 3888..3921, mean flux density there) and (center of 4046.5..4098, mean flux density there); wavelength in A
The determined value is 0.45 mag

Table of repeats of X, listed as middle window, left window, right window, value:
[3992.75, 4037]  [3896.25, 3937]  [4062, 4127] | -0.187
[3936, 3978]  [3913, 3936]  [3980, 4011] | 0.208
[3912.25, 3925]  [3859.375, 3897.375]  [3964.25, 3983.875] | -0.097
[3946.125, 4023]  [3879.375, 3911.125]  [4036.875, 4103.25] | 0.058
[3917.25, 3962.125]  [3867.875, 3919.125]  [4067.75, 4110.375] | 0.349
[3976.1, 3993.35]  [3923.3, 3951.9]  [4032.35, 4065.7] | -0.245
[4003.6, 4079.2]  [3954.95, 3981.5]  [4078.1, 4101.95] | -0.183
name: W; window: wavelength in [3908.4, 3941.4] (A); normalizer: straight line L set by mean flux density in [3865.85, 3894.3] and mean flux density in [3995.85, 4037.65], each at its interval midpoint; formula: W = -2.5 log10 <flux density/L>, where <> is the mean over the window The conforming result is 0.434 mag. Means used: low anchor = 8.07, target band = 5.85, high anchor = 10.3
